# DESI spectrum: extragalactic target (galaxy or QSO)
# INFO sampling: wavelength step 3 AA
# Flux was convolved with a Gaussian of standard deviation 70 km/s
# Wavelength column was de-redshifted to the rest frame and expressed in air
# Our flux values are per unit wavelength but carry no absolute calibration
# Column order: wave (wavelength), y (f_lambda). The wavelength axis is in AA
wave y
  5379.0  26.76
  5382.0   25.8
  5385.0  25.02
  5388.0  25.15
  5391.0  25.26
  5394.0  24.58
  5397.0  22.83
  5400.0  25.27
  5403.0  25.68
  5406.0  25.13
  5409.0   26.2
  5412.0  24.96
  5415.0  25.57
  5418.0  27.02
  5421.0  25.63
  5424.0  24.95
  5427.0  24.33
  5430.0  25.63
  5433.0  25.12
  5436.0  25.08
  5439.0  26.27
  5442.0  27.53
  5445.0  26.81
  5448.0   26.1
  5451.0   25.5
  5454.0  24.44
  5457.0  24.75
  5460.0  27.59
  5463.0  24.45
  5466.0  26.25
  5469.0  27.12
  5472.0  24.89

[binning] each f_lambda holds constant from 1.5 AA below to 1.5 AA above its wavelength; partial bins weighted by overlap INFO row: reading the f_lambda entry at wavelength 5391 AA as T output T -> 25.26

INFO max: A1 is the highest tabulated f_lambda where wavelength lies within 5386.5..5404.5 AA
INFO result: 25.68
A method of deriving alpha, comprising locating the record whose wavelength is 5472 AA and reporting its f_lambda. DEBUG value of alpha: 24.89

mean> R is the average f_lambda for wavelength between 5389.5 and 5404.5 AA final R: 24.7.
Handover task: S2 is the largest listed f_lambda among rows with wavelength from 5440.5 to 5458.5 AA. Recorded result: 27.53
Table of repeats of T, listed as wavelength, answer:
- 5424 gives 24.95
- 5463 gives 24.45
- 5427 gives 24.33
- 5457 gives 24.75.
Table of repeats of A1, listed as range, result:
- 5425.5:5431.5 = 25.63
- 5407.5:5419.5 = 27.02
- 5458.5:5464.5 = 27.59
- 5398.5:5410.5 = 26.2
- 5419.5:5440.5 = 26.27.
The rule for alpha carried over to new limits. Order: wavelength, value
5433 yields 25.12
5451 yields 25.5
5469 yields 27.12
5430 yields 25.63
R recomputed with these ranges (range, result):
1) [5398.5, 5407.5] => 25.4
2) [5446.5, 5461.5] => 25.7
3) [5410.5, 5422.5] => 25.8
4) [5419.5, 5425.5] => 25.3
